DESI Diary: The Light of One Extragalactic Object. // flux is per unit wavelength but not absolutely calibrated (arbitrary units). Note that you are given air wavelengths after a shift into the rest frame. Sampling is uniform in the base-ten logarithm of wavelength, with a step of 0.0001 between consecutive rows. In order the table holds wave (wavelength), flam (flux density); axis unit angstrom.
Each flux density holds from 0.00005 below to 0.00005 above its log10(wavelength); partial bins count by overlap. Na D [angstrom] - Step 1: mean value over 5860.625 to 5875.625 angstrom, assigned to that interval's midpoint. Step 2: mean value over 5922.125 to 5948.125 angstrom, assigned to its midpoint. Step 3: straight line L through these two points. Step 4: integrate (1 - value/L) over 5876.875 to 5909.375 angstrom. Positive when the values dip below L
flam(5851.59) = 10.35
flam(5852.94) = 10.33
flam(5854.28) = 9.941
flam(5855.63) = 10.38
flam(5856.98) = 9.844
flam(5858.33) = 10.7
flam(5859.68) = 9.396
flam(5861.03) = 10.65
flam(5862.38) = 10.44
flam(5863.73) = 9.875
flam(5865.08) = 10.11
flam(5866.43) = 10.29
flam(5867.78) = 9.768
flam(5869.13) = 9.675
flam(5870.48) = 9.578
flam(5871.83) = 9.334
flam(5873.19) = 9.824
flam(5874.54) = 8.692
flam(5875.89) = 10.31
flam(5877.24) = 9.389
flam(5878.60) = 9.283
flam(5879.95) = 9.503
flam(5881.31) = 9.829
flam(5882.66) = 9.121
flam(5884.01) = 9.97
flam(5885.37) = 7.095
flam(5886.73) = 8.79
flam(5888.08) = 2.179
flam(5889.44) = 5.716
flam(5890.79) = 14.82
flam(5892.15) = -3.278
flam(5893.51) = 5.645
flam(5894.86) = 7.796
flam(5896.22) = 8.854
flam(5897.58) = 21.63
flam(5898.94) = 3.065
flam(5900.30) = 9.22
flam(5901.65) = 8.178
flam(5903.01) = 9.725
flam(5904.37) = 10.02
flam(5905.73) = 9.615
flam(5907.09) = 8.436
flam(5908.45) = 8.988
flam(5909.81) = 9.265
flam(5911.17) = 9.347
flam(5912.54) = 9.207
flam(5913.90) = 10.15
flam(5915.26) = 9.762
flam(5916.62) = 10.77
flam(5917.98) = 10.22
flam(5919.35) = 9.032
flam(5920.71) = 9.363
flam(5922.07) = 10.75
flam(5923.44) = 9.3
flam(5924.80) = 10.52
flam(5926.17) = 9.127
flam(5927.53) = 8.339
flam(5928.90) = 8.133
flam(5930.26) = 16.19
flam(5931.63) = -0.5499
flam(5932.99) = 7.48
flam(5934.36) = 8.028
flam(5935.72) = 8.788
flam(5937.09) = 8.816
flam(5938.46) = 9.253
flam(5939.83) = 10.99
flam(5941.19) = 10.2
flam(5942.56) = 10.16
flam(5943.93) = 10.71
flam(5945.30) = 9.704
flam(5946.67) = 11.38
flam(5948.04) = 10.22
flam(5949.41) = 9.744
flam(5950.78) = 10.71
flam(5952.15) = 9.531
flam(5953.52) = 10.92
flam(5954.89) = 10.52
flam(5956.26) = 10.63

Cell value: 3.9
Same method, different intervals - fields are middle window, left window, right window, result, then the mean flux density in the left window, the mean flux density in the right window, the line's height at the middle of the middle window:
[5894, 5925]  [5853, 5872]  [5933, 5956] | 0.9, 10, 9.92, 9.97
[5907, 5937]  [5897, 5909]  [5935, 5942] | 1.8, 9.79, 9.62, 9.7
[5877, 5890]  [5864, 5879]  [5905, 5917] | 2.1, 9.67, 9.47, 9.61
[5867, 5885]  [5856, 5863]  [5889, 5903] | -0.4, 10.2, 8.29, 9.34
